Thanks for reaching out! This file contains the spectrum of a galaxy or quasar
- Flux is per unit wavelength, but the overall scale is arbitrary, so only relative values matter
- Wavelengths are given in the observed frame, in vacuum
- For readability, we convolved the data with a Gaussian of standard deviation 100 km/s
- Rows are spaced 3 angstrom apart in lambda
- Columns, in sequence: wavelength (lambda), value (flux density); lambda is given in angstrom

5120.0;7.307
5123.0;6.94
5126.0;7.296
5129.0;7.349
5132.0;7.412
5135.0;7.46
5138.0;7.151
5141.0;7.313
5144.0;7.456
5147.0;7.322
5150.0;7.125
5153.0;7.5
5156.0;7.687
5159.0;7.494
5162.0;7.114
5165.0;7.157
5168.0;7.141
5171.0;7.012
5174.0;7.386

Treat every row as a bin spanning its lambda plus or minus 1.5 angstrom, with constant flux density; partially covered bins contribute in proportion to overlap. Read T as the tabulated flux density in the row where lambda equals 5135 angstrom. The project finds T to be 7.46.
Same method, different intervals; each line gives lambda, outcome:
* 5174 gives 7.386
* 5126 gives 7.296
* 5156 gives 7.687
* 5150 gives 7.125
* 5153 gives 7.5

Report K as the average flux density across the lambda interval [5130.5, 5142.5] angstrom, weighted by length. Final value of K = 7.33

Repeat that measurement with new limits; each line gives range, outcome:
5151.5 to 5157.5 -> 7.59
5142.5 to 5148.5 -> 7.39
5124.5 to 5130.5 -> 7.32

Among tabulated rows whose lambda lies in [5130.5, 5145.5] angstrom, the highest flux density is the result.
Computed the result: 7.46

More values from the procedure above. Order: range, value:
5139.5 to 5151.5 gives 7.456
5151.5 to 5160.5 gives 7.687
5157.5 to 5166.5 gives 7.494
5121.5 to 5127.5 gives 7.296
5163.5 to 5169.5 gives 7.157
